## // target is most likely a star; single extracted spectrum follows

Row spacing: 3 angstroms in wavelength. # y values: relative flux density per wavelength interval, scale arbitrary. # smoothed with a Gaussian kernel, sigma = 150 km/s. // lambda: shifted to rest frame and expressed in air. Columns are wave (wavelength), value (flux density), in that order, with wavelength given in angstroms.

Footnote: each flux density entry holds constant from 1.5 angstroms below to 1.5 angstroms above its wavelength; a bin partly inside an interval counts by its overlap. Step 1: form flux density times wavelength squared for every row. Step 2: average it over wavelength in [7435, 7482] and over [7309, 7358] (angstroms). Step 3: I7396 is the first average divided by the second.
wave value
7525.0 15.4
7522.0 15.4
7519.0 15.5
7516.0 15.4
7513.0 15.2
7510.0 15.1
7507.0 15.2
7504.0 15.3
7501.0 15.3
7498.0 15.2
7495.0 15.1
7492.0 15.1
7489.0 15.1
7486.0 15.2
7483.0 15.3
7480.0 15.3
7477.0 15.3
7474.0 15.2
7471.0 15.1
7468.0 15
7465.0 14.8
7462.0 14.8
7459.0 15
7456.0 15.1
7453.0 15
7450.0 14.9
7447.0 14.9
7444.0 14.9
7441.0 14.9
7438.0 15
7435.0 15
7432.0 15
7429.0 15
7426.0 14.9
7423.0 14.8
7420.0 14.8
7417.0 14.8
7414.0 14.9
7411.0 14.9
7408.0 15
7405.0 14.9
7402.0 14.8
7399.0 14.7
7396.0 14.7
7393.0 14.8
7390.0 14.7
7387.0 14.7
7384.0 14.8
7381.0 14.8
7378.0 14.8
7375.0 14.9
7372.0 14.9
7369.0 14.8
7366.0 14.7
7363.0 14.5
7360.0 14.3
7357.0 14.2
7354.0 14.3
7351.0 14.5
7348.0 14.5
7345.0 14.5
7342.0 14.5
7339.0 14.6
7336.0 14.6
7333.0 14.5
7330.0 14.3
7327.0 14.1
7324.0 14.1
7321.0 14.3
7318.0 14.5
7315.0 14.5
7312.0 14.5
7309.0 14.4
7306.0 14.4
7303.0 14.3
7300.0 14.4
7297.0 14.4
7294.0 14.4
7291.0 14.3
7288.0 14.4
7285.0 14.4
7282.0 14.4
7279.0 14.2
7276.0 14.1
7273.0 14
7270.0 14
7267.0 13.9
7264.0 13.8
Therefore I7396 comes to 1.08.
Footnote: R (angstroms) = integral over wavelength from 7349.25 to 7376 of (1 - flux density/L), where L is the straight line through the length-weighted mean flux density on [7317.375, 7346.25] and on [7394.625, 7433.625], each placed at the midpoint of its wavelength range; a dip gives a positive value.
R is 0.02 angstroms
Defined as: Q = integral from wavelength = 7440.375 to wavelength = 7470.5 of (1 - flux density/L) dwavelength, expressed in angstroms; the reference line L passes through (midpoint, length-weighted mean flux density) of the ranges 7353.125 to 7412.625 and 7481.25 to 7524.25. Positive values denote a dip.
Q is 0.2 angstroms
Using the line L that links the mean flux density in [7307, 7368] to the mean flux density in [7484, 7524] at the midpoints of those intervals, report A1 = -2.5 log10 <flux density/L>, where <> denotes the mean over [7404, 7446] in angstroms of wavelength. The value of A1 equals 0.00 mag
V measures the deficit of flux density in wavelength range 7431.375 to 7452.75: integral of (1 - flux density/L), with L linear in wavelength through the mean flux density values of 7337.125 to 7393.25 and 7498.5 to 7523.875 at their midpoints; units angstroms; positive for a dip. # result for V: 0.04 angstroms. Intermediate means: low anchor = 14.6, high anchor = 15.3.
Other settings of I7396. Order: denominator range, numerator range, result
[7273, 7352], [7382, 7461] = 1.07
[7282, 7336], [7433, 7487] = 1.09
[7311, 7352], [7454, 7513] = 1.09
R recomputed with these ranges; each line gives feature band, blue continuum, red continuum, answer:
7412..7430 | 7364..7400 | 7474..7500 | 0.1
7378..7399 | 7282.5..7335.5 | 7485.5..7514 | -0.1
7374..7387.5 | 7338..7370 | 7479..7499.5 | -0.2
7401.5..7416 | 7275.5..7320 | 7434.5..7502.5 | -0.1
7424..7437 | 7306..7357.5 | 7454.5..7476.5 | -0.1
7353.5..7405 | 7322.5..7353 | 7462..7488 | -0.2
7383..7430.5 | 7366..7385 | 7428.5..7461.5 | 0.2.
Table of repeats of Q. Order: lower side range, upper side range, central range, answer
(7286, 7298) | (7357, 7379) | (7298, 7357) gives 0.43 angstroms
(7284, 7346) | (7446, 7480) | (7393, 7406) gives -0.02 angstroms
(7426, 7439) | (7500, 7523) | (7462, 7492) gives 0.07 angstroms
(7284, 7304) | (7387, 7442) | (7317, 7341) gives 0.23 angstroms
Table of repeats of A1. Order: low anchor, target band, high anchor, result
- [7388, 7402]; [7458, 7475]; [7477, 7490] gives 0.01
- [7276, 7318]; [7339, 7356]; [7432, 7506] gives 0.01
